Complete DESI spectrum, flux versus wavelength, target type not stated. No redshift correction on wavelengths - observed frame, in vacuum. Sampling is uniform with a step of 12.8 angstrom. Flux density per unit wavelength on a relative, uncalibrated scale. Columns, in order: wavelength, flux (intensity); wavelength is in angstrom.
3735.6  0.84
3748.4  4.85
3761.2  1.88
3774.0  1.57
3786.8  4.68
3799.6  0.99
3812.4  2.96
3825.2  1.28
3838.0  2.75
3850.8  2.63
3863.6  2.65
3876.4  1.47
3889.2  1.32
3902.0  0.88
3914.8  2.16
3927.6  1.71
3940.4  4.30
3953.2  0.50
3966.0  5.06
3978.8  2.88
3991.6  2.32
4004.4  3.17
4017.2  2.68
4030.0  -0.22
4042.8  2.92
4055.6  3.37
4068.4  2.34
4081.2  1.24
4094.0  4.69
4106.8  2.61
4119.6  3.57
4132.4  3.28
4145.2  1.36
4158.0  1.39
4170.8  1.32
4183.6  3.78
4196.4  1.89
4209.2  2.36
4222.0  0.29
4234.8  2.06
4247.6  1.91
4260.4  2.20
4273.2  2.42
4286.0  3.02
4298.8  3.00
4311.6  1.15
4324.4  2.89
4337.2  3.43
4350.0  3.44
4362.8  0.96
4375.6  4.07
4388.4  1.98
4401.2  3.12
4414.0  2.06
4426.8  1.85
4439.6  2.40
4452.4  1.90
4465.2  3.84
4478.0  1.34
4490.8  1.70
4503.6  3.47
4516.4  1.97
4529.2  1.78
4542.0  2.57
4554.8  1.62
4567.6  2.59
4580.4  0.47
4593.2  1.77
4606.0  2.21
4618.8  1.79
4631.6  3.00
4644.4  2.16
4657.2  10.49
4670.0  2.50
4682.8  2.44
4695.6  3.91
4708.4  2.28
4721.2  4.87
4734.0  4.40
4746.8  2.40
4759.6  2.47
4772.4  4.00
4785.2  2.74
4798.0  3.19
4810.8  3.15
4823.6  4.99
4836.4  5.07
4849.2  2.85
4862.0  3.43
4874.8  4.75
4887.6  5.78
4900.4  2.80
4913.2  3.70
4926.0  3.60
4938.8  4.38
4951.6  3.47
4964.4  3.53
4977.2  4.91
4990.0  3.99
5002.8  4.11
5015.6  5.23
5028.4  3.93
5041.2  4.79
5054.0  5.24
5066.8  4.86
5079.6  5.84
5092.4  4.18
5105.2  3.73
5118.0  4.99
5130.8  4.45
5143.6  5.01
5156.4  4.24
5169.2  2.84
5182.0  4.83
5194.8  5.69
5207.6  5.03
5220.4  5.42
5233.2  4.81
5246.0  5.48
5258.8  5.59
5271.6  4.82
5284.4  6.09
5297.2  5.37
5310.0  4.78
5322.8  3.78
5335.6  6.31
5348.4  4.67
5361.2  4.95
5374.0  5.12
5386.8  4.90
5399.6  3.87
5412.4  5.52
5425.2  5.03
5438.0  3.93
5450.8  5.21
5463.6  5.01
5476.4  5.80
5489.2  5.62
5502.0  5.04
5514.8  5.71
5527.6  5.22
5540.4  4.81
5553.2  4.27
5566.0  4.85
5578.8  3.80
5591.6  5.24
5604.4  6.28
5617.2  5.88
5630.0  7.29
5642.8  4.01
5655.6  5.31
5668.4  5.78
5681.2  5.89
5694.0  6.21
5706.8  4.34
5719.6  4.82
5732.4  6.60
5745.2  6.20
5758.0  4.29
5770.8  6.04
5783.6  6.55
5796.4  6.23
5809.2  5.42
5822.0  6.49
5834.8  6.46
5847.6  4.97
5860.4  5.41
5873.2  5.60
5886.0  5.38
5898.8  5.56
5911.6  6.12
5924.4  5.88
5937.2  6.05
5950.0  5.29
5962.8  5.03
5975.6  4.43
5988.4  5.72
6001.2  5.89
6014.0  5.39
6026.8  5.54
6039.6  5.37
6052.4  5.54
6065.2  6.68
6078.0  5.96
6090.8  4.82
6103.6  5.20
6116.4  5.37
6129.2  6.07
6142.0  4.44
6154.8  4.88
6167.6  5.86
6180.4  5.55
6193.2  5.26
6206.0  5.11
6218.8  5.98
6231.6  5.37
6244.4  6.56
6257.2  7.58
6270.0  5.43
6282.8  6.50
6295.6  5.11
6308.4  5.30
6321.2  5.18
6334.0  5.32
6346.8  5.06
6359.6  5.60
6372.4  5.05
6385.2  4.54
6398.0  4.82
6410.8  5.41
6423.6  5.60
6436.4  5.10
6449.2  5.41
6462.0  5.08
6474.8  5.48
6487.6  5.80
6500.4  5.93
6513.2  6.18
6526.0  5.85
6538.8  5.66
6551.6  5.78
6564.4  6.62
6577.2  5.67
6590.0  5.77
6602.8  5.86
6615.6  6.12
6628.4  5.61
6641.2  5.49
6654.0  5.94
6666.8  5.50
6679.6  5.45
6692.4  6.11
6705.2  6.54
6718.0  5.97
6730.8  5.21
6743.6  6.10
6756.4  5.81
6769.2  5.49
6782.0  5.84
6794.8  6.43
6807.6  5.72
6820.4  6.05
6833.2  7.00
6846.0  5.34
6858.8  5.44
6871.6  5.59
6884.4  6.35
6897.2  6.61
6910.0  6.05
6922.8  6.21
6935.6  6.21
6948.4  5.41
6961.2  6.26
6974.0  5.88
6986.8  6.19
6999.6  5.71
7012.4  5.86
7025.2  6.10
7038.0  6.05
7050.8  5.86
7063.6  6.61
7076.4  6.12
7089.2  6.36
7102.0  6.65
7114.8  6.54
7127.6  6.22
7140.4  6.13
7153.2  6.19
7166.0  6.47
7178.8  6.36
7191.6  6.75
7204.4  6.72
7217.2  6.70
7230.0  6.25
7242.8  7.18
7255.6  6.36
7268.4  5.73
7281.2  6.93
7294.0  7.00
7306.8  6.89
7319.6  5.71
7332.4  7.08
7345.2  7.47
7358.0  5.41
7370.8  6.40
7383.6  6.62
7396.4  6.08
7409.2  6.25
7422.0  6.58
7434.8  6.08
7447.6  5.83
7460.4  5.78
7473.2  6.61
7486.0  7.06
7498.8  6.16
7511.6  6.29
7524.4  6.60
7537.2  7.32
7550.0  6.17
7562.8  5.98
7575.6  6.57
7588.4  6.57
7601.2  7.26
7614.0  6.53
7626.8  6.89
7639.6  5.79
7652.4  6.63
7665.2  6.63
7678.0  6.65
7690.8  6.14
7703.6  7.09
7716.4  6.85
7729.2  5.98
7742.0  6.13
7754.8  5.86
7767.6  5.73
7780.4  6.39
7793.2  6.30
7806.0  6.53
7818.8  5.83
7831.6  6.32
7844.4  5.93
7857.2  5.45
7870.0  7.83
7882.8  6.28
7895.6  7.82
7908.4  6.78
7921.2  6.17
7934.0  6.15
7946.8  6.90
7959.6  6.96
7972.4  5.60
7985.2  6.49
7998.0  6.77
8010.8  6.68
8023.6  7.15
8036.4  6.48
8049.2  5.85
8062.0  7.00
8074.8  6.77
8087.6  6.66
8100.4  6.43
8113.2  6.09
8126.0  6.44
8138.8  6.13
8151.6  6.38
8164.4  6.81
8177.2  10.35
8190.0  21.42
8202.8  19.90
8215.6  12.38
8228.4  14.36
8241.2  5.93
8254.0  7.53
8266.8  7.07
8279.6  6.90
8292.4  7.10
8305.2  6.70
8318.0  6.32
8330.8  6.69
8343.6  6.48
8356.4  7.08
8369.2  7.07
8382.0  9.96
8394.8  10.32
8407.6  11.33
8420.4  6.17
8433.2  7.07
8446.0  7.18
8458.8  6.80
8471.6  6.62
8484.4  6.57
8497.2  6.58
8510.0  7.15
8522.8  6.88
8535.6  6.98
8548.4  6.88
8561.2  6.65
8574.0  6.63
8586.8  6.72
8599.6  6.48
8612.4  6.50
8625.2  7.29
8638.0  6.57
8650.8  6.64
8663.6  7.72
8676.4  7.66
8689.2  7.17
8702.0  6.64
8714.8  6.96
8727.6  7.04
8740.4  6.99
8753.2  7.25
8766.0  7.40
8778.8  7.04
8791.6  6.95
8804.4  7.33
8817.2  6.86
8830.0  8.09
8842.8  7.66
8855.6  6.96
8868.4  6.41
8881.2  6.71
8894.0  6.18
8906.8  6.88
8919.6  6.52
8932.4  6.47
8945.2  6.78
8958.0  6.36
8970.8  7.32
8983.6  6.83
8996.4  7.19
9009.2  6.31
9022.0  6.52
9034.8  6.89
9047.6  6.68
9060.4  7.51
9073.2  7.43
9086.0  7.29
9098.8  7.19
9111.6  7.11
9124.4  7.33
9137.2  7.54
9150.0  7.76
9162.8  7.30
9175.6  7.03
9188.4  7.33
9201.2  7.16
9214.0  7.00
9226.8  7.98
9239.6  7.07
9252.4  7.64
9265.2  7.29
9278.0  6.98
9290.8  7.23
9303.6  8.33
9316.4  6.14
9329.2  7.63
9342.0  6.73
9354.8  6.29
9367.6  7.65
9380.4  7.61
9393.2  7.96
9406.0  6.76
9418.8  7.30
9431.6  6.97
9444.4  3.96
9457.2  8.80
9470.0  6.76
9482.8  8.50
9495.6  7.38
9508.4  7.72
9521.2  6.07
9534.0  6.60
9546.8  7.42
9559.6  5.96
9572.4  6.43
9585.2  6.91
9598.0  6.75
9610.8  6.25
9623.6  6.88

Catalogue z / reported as 0.249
